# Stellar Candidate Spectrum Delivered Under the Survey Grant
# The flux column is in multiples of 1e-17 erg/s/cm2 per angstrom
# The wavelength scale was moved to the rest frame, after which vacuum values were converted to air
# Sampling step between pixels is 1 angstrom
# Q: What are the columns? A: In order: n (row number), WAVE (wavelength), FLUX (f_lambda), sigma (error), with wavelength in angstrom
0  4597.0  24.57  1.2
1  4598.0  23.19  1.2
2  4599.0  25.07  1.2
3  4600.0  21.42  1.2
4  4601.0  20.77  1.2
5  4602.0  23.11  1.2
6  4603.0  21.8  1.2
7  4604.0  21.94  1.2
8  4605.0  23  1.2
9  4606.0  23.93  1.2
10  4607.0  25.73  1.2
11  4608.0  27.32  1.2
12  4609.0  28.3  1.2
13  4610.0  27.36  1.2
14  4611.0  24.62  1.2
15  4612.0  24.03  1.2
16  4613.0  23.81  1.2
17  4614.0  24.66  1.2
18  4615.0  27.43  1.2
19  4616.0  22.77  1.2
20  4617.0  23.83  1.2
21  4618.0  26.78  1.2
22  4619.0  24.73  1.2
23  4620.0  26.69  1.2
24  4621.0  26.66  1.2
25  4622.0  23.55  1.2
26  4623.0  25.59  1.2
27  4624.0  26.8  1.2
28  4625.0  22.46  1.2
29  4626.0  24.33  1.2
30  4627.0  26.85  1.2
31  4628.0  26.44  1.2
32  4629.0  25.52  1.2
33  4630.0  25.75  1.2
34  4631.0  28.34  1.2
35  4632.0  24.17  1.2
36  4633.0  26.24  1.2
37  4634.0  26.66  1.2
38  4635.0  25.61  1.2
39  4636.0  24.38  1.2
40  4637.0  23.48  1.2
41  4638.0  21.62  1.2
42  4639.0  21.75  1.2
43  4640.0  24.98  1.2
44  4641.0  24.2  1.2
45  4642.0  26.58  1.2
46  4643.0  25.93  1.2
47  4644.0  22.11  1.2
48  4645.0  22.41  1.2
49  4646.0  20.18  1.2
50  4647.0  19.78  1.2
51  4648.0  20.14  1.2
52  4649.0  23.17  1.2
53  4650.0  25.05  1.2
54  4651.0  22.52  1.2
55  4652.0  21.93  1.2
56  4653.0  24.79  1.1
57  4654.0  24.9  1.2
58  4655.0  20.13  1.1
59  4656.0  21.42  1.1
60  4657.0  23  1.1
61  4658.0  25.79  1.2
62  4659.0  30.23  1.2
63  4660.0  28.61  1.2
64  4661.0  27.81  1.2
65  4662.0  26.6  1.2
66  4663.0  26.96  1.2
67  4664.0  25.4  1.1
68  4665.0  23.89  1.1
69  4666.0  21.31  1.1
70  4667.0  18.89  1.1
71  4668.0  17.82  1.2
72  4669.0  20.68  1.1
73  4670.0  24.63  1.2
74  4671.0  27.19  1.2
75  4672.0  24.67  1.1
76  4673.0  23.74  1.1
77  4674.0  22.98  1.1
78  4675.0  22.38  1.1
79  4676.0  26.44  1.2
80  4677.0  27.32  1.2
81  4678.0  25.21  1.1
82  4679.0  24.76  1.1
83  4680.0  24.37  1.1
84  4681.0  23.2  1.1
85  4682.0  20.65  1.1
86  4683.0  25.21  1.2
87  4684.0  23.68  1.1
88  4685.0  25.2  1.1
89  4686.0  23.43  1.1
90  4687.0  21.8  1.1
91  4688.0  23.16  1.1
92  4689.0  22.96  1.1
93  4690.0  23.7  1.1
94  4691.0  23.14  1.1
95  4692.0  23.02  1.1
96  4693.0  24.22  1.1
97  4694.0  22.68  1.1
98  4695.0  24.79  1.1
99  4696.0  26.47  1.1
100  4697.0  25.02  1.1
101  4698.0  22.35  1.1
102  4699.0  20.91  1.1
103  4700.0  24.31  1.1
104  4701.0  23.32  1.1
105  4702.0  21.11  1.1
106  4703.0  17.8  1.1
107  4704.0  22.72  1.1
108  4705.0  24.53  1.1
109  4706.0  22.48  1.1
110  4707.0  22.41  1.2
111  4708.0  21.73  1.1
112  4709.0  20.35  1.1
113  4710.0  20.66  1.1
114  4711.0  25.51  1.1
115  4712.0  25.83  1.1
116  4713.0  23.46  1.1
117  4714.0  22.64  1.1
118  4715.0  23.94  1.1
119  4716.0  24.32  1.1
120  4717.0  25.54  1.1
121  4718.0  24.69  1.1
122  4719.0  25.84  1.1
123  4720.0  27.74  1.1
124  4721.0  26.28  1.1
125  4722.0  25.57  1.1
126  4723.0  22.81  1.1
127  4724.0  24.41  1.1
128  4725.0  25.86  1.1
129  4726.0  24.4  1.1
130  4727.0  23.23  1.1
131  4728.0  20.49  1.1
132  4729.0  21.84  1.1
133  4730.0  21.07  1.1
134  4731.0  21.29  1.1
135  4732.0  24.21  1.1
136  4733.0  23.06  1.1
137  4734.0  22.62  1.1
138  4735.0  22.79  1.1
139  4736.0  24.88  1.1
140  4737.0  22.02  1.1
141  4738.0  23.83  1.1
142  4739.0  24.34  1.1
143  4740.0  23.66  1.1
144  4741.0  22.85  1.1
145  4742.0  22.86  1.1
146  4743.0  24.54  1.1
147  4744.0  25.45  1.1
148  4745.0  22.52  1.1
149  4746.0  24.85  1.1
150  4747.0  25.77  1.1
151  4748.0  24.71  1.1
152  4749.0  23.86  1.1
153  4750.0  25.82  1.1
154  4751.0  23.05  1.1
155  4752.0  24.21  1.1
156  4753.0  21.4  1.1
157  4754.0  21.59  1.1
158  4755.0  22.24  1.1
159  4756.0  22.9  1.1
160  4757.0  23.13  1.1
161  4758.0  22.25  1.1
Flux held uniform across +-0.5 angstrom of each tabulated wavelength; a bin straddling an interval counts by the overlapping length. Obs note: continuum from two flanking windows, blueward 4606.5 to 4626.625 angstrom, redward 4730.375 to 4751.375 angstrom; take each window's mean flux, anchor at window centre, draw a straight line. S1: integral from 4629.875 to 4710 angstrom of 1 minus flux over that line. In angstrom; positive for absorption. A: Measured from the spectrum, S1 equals 3.3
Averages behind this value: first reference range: 25.4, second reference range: 23.7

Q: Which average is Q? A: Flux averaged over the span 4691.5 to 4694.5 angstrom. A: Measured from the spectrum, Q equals 23.3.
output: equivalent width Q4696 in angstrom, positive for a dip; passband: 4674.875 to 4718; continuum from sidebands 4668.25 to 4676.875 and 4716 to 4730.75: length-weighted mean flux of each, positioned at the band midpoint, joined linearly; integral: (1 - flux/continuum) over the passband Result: 1.15 angstrom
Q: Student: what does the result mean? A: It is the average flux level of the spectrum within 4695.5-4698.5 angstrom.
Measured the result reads 24.6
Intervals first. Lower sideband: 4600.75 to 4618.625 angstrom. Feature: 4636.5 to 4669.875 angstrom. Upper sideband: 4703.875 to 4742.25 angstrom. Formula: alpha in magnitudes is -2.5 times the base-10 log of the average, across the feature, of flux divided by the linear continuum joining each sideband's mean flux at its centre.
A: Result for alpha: 0.032 mag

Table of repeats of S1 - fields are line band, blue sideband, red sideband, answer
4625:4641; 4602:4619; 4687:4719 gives -0.4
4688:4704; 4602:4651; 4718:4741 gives 0.6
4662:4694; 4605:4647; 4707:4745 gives 0.8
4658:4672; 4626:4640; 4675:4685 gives 0.0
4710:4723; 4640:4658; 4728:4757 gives -0.9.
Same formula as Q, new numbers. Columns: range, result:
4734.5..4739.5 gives 23.6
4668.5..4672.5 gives 24.3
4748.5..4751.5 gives 24.2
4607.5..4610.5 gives 27.7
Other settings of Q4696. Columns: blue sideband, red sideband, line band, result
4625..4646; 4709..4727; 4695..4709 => 1.1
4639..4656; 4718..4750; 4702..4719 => 0.4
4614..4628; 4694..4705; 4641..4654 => 0.8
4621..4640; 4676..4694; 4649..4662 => -0.1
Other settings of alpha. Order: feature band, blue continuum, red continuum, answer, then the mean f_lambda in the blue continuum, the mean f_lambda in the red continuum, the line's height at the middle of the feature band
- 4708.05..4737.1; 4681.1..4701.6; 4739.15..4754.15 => 0.000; 23.5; 23.9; 23.7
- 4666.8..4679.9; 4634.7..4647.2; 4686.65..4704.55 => -0.027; 23.4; 23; 23.1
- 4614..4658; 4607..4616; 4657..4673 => 0.044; 25.8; 24.6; 25.2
